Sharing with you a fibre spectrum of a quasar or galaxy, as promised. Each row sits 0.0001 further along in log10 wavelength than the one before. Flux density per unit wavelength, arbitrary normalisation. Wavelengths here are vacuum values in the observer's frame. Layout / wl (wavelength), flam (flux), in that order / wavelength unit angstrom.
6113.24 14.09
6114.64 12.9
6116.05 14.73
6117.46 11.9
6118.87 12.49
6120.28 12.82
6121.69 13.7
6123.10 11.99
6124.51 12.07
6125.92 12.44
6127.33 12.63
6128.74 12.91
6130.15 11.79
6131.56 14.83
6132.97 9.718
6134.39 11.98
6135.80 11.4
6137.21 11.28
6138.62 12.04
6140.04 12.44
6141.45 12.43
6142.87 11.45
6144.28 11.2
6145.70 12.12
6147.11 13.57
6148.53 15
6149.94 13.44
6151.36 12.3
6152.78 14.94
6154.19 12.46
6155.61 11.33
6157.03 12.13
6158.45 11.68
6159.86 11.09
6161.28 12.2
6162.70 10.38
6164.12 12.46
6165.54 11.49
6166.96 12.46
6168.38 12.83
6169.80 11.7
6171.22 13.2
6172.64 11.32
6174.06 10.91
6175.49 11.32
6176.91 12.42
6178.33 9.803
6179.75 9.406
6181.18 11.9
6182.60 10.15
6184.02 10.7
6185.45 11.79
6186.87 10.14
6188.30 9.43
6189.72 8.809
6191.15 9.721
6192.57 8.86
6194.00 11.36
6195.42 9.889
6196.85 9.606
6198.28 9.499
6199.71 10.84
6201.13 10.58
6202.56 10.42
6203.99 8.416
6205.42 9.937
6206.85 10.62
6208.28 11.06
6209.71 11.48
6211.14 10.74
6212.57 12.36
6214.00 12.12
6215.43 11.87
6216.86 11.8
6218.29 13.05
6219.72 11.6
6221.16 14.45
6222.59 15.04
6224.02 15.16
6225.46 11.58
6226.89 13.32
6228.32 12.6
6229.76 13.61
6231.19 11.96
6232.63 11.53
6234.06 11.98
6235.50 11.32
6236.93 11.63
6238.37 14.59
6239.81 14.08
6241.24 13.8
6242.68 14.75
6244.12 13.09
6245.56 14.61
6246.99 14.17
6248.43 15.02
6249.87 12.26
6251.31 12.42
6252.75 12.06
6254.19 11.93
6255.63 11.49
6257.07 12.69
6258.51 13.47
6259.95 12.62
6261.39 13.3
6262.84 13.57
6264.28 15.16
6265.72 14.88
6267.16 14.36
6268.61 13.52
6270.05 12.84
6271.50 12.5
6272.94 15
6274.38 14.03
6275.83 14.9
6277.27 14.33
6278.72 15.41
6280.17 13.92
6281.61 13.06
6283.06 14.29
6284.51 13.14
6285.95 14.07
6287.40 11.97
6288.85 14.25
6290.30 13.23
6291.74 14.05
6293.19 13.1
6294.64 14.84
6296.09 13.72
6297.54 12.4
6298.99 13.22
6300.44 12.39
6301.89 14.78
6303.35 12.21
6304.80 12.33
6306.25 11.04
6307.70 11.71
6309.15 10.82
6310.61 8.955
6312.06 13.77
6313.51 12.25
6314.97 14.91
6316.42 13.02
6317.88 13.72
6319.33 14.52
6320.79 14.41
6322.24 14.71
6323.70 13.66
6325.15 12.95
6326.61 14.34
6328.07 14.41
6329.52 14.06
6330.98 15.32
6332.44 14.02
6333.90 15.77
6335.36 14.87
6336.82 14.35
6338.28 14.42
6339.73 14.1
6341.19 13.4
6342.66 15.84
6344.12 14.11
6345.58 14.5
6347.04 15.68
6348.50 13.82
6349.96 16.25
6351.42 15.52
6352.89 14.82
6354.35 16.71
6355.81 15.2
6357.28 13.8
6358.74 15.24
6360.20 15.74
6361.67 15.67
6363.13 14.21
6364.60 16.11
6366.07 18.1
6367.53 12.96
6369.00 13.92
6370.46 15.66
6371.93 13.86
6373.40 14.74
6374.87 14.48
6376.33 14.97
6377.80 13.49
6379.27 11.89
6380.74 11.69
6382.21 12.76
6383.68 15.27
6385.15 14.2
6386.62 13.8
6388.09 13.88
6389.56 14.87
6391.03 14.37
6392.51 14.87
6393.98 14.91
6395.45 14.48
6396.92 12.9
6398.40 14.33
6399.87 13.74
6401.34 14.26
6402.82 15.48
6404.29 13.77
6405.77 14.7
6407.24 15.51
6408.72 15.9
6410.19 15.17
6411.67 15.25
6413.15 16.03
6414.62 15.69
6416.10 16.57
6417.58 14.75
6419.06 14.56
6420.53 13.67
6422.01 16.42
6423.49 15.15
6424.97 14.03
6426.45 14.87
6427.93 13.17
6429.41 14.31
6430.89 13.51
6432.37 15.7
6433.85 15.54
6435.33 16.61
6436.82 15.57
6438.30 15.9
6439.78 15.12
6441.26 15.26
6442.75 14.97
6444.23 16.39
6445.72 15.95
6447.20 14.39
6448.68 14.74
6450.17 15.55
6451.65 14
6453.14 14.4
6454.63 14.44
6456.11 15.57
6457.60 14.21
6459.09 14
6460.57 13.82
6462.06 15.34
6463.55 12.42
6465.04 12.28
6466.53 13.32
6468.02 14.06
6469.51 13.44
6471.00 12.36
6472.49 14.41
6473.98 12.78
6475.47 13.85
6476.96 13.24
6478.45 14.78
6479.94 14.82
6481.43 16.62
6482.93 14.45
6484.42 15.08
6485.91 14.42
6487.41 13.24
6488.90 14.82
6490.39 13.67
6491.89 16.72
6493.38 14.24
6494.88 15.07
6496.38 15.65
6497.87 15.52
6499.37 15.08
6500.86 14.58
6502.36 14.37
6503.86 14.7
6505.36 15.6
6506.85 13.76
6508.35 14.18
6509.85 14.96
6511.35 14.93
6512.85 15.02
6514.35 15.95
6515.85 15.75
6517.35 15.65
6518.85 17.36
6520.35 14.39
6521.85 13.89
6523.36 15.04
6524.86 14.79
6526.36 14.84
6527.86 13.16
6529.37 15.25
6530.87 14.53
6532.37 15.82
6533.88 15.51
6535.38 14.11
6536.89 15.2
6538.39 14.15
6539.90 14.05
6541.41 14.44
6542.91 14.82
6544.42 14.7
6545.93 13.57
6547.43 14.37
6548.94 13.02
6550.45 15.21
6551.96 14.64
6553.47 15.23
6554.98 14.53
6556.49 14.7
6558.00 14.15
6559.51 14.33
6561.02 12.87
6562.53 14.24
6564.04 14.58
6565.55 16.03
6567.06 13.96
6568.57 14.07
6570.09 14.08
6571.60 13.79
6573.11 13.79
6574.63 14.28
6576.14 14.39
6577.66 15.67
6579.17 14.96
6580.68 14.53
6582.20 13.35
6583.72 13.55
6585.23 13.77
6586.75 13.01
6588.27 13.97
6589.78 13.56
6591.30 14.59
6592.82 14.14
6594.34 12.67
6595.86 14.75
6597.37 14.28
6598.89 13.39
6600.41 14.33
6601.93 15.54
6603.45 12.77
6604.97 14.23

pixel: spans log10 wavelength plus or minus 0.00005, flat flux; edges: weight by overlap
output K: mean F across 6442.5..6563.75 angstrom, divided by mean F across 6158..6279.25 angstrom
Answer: 1.20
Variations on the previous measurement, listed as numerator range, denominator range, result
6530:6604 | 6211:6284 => 1.08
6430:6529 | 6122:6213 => 1.28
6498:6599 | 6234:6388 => 1.05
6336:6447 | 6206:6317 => 1.13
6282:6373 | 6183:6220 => 1.32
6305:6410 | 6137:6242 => 1.21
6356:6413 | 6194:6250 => 1.19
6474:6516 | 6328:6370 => 0.99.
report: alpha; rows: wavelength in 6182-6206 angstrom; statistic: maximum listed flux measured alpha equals 11.79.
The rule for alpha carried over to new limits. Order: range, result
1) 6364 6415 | 18.1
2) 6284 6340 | 15.77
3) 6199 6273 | 15.16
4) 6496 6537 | 17.36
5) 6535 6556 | 15.23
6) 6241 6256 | 15.02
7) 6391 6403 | 15.48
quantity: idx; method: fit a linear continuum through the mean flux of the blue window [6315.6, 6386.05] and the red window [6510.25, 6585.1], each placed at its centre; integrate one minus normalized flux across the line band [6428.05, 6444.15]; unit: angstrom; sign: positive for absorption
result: -0.7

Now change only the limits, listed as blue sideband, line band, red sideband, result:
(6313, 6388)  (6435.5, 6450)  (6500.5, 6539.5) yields -0.71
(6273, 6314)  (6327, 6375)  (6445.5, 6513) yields -4.70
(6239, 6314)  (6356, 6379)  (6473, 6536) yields -1.49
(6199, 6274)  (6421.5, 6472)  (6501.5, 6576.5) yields -2.08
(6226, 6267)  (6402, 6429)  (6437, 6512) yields -1.59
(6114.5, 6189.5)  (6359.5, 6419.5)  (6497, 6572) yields -4.23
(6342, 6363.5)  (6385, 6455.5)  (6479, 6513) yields 0.64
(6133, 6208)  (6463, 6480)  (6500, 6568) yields 0.81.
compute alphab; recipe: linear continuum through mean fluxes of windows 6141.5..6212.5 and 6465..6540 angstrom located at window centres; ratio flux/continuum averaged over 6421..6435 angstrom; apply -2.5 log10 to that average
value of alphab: -0.07 mag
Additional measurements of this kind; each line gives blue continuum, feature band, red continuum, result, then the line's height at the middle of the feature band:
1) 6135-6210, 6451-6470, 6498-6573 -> 0.00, 14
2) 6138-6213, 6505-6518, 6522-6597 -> -0.08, 14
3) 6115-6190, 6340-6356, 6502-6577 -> -0.13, 13.3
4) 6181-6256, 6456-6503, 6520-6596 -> -0.04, 13.8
